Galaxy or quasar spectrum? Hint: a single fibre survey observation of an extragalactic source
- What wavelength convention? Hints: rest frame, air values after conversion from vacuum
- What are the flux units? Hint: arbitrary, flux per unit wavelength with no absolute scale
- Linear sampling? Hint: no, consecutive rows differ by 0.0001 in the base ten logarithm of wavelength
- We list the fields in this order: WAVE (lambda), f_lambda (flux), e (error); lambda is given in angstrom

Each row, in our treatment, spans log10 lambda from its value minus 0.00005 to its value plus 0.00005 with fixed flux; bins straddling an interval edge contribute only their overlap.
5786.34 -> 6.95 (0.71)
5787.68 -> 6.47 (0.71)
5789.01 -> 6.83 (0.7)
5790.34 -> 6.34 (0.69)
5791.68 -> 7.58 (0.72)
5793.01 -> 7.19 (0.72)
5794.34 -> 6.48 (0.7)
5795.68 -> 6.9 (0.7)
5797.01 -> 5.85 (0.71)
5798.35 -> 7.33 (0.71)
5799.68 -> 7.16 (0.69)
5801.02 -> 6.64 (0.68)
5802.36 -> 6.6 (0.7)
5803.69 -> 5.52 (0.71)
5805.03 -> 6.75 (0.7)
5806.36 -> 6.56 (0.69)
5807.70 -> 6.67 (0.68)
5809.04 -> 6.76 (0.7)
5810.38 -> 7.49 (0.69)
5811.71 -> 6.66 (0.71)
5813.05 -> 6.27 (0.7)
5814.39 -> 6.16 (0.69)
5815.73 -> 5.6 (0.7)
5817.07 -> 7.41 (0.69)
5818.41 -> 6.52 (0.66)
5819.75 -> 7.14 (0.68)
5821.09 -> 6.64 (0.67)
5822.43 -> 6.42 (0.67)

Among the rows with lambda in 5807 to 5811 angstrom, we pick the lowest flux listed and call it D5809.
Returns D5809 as 6.67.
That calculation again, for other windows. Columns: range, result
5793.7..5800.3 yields 5.85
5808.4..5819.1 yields 5.6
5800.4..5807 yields 5.52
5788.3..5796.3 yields 6.34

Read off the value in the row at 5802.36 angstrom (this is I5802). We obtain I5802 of 6.6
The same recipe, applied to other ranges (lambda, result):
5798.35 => 7.33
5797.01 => 5.85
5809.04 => 6.76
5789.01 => 6.83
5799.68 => 7.16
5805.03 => 6.75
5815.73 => 5.6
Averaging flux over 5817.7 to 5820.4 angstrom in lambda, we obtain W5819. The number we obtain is 6.83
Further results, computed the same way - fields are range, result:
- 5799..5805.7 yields 6.54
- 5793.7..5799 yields 6.63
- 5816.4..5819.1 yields 6.96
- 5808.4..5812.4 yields 6.98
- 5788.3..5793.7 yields 6.99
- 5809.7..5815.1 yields 6.64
